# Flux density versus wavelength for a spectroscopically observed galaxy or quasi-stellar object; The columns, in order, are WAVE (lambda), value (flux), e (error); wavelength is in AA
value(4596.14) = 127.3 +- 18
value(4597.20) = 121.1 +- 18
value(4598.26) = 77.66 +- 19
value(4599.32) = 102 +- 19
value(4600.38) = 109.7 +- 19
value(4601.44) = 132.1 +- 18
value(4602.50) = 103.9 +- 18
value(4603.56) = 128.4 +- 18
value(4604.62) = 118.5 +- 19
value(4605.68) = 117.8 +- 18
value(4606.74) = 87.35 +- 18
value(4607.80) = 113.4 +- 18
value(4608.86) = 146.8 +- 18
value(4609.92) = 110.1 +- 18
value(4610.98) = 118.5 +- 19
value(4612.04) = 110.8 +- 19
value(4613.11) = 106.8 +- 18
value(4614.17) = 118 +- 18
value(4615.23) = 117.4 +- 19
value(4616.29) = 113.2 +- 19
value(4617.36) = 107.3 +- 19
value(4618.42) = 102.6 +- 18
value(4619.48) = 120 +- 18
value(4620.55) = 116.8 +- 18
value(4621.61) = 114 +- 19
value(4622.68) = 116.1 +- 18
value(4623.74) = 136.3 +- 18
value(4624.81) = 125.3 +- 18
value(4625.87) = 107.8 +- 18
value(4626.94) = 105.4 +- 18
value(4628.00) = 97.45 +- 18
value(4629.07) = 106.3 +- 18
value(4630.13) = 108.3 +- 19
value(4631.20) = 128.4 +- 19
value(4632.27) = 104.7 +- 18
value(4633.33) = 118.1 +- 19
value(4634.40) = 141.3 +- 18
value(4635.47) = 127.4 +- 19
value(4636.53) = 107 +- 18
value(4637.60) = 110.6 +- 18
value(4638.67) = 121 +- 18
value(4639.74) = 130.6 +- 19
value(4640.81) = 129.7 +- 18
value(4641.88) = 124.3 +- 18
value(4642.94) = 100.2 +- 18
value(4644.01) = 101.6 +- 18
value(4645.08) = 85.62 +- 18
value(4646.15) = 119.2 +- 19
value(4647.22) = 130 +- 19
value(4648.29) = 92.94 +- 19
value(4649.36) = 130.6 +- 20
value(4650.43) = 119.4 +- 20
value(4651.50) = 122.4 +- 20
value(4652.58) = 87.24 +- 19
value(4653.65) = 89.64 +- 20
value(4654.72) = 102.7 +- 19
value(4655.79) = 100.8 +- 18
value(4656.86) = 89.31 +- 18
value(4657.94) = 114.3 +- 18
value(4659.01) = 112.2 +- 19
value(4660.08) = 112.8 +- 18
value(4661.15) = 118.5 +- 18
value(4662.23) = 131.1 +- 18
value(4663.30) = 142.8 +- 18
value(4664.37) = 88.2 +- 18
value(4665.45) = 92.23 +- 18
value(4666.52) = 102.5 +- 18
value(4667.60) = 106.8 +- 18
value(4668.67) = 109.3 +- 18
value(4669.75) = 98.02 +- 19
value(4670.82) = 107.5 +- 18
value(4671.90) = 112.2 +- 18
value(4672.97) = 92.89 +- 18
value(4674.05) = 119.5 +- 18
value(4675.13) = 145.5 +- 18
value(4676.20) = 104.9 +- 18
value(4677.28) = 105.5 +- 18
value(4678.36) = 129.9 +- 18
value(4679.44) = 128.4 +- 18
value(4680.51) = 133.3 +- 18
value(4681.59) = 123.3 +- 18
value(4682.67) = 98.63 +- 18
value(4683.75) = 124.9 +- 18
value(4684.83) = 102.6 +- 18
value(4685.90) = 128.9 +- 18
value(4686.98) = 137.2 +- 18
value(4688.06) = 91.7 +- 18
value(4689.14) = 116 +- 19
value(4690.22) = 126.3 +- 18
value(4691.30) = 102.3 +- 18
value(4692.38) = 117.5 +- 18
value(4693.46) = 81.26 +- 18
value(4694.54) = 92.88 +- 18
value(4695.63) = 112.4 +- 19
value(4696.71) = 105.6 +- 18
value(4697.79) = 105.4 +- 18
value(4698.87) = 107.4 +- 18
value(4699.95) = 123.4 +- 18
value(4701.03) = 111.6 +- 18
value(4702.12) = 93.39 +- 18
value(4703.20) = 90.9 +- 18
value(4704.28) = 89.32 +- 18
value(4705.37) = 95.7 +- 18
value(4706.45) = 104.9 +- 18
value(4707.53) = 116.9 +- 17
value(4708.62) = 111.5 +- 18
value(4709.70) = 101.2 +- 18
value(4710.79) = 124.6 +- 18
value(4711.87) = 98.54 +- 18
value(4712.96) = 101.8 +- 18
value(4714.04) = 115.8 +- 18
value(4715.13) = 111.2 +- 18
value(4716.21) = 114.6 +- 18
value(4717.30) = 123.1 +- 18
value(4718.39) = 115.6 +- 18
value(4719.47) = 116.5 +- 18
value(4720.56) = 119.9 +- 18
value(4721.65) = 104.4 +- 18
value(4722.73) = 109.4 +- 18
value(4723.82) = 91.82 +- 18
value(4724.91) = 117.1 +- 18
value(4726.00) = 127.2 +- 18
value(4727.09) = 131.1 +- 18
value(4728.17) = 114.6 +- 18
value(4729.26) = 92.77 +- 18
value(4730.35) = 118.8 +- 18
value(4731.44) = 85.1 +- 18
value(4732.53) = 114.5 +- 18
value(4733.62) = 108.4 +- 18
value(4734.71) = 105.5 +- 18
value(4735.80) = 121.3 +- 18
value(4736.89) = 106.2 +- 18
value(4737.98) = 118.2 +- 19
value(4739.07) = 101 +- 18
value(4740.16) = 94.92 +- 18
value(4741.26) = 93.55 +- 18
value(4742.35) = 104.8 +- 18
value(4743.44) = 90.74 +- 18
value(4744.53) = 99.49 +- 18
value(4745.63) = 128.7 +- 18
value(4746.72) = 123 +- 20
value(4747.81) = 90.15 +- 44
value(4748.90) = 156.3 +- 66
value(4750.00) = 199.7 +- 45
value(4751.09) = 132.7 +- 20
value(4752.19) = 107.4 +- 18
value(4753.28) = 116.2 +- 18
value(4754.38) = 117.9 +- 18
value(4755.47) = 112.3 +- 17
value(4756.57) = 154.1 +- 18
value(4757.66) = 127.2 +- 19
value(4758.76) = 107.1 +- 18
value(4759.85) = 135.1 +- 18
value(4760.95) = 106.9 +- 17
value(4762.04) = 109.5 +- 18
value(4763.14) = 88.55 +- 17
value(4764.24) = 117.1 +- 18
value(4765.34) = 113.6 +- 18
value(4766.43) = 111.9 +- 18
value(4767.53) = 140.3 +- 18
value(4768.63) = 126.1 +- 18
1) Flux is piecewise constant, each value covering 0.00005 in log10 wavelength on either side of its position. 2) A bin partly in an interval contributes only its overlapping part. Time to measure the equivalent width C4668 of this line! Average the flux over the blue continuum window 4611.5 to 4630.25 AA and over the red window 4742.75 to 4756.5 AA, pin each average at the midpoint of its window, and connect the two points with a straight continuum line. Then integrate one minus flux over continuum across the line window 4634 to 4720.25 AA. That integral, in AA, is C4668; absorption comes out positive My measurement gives 4.6 AA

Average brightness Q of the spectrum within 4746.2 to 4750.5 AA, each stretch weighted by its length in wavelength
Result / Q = 142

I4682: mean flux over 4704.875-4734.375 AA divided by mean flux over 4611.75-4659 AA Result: 1.0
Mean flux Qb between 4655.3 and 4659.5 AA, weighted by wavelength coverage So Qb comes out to 104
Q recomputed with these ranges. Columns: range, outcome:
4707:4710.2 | 110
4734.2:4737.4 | 111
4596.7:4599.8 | 99.9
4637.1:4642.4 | 123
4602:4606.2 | 117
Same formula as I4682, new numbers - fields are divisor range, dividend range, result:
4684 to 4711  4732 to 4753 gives 1.07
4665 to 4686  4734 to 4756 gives 1.02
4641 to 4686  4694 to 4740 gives 0.98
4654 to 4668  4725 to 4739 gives 1.03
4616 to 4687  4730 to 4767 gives 1.02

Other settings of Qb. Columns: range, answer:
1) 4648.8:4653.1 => 115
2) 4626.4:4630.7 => 105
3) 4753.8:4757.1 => 128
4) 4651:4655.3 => 100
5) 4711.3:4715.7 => 107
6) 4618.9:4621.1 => 118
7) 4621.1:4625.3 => 123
